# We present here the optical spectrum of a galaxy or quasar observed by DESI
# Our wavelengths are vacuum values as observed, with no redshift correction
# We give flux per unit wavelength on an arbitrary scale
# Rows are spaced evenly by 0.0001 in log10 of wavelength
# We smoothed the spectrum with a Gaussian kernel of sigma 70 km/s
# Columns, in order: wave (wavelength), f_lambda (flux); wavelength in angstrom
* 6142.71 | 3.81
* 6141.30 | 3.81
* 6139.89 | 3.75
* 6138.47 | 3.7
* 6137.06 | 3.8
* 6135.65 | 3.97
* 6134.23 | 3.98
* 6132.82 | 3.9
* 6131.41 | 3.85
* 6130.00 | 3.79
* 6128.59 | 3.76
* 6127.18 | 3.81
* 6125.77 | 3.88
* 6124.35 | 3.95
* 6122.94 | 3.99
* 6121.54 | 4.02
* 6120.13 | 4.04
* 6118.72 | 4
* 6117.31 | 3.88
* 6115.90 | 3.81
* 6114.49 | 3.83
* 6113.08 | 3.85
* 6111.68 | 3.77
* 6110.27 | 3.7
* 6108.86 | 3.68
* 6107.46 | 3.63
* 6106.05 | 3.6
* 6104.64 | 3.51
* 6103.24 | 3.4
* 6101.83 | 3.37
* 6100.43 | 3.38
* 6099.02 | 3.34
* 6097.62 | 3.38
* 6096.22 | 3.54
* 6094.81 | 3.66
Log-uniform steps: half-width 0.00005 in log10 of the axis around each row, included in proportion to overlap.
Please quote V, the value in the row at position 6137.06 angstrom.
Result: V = 3.8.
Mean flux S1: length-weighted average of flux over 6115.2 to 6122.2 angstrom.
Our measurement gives 3.95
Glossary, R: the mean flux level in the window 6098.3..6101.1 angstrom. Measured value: 3.36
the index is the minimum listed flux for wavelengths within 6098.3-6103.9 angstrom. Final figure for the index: 3.34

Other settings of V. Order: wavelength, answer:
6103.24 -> 3.4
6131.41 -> 3.85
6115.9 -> 3.81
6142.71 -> 3.81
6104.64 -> 3.51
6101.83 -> 3.37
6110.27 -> 3.7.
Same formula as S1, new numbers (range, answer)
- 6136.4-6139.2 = 3.74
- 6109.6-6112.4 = 3.74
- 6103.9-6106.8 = 3.55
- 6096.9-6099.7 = 3.37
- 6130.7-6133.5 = 3.88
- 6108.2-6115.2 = 3.77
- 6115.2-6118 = 3.84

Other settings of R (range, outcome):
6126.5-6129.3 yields 3.79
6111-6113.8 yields 3.82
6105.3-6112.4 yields 3.68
